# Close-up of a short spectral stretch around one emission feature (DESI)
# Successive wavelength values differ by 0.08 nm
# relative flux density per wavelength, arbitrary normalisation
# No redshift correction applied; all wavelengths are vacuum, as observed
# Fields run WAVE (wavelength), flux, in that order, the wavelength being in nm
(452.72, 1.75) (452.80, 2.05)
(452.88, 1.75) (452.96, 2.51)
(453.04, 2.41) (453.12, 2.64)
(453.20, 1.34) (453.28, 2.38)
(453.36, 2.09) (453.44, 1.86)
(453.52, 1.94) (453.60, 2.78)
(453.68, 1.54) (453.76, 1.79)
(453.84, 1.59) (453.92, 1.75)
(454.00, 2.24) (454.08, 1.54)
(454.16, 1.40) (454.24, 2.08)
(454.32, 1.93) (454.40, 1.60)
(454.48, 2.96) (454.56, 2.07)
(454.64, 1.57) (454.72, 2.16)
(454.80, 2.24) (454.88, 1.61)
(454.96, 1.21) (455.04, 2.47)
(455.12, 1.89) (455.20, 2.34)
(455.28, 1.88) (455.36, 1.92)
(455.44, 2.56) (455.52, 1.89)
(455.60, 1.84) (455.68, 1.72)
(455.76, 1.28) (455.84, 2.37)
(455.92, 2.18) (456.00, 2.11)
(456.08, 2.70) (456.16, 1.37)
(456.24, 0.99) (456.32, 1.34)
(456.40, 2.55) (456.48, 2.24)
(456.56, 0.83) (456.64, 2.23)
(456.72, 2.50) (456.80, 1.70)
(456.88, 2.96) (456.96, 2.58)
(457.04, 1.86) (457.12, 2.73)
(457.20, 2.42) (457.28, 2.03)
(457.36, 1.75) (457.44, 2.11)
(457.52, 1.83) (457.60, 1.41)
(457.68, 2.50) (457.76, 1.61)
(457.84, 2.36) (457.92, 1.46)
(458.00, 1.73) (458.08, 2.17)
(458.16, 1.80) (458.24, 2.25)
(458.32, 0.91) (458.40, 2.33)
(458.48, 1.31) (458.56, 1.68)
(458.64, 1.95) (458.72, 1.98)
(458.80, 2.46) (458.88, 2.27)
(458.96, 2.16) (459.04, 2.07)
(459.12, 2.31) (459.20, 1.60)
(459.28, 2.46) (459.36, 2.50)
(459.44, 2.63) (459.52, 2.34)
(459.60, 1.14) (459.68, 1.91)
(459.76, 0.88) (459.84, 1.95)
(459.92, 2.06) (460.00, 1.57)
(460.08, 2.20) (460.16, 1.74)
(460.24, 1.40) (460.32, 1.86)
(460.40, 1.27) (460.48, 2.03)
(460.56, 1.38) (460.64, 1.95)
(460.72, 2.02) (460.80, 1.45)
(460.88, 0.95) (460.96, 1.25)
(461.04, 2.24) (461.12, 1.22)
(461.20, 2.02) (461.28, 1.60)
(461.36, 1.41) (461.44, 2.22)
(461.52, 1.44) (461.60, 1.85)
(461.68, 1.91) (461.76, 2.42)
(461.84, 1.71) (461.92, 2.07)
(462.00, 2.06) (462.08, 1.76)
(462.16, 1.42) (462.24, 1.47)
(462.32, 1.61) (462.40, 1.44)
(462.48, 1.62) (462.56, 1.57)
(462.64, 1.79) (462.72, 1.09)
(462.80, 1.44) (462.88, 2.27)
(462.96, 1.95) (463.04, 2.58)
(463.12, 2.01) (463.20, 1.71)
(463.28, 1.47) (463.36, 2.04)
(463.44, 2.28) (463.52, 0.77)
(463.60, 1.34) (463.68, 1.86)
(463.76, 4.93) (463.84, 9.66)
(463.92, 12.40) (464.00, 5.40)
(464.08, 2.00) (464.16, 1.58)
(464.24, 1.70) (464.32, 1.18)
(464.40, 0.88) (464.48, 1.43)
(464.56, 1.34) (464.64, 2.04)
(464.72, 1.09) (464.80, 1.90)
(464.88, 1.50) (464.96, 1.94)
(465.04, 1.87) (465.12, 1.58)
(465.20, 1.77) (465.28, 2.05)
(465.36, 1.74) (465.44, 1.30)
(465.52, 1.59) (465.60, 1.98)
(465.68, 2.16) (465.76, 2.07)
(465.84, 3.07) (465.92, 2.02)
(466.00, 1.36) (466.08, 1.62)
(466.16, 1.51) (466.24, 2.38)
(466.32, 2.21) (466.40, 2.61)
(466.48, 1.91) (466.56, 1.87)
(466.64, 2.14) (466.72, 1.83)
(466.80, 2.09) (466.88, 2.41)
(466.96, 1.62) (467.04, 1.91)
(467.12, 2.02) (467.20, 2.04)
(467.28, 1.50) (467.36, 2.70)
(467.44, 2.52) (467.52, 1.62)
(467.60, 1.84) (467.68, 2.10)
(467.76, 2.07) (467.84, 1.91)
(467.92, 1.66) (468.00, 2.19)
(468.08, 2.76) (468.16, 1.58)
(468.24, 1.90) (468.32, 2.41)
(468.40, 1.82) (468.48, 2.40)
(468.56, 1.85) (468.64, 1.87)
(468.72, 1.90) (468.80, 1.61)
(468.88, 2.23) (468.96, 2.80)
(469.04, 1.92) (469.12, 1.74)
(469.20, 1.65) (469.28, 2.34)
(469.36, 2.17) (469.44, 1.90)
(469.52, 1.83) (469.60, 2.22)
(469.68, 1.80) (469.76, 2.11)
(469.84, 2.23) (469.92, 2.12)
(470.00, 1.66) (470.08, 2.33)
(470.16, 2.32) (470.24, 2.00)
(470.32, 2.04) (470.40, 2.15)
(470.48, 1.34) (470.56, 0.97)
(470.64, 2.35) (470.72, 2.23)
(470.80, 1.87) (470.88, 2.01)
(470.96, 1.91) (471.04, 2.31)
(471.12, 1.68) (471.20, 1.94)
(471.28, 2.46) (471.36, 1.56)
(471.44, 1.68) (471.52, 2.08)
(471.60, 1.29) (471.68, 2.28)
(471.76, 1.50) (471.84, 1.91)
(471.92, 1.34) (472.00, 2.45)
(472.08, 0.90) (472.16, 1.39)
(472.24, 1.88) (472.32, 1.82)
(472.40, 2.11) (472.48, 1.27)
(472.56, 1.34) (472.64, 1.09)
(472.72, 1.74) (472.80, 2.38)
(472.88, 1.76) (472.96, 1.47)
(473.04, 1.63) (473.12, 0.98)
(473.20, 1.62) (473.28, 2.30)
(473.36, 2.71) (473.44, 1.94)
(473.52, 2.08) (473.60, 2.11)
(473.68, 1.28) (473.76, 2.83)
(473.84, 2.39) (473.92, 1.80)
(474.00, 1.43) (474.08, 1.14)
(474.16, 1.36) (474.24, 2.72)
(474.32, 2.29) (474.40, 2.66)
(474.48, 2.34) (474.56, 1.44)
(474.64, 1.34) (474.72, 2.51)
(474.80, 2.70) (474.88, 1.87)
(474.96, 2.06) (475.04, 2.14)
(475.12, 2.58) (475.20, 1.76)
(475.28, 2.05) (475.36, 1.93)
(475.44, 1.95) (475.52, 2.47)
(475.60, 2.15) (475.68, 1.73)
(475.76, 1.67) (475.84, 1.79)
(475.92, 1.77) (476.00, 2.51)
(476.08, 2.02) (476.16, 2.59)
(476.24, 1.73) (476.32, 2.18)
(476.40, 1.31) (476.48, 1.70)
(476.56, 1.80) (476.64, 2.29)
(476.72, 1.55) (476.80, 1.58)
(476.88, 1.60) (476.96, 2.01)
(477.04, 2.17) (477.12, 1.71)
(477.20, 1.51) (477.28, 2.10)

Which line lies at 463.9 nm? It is H-gamma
